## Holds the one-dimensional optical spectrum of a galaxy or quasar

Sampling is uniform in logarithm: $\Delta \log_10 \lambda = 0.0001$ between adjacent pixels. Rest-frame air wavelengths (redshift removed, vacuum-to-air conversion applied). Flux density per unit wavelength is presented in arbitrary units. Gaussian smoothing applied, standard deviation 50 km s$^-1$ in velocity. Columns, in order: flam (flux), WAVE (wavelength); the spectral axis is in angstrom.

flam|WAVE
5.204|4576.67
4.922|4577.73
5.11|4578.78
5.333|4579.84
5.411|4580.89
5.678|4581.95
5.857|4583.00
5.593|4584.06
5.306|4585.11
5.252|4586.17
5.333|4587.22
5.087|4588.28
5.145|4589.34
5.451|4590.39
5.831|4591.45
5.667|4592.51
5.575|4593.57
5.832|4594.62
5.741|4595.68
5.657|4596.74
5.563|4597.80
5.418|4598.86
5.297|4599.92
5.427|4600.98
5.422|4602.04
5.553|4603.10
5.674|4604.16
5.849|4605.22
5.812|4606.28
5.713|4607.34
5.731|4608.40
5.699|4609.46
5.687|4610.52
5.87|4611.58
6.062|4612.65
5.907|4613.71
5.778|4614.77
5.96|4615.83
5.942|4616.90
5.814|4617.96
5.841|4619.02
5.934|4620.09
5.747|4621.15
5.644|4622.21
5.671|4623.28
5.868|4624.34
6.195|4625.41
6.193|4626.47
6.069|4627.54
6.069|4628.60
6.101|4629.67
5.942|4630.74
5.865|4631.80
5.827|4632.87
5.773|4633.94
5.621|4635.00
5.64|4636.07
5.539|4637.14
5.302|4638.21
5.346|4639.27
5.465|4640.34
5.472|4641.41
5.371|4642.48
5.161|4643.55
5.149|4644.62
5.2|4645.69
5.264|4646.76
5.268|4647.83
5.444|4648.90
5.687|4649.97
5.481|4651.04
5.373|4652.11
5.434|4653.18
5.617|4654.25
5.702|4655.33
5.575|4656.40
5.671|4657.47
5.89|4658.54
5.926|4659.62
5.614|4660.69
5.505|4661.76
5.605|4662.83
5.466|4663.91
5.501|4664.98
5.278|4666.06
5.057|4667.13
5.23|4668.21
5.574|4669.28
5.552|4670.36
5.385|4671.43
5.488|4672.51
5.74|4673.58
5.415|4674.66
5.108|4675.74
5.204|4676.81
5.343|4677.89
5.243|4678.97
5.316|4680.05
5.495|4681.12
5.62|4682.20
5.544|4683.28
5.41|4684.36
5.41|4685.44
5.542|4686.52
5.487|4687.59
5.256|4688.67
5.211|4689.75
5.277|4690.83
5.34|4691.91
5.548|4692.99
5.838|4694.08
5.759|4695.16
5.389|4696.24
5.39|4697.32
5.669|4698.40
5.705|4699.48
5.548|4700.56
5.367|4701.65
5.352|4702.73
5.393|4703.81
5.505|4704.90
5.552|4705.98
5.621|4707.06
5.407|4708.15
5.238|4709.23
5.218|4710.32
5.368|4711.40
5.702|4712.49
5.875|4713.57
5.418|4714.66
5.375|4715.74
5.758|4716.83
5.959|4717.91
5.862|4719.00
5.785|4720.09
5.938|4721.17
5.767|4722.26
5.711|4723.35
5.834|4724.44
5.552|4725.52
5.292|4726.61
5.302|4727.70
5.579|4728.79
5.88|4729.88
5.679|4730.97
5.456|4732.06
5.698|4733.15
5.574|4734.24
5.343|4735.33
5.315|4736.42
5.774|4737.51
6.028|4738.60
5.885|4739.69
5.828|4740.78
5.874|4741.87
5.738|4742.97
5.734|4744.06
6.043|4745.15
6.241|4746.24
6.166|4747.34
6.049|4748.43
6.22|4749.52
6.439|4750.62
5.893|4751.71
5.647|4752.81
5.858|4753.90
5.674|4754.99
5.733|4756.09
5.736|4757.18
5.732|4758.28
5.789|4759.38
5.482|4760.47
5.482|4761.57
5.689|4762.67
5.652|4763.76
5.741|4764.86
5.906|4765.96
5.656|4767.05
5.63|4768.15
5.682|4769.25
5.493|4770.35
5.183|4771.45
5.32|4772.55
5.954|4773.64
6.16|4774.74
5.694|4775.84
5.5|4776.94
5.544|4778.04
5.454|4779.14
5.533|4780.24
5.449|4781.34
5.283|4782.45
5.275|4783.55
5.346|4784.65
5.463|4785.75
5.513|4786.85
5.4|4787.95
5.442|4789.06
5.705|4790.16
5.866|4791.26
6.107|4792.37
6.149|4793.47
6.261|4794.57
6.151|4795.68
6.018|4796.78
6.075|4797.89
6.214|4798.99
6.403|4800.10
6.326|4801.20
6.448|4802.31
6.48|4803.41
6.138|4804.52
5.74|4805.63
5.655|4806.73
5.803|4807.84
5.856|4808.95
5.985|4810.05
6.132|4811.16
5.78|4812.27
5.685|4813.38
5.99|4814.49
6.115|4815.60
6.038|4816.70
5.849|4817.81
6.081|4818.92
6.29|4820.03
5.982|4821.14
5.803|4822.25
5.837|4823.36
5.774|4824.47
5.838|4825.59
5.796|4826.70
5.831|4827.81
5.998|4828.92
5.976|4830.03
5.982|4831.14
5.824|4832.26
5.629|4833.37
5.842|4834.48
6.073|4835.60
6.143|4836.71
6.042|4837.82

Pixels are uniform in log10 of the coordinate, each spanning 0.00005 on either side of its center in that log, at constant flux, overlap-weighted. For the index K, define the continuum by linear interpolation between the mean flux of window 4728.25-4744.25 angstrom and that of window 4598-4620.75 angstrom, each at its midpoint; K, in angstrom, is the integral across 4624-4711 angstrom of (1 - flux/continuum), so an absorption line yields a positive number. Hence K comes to 2.9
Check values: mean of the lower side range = 5.73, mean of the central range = 5.52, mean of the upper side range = 5.69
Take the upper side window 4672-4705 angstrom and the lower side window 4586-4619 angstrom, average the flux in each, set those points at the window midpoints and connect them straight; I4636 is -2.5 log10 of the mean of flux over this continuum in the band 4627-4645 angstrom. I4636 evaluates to -0.01 mag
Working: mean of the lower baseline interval 5.65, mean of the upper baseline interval 5.45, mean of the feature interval 5.63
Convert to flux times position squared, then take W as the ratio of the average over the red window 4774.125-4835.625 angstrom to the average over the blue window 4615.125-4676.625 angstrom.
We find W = 1.1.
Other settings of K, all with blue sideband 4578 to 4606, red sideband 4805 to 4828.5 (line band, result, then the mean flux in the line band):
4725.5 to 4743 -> 0.4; 5.63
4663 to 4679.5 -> 0.8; 5.38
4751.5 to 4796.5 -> 1.2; 5.66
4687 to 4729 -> 1.2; 5.54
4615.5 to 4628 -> -0.8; 5.9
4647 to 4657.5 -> 0.2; 5.51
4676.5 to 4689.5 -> 0.6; 5.41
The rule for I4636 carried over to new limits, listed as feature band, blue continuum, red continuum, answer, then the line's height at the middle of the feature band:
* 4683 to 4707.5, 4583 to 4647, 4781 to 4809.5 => 0.052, 5.75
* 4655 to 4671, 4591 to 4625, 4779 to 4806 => 0.043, 5.76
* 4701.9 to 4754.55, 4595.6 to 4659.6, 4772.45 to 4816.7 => 0.014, 5.77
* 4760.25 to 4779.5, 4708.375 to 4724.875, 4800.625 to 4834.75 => 0.034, 5.81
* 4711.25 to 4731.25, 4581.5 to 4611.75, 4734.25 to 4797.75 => 0.004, 5.69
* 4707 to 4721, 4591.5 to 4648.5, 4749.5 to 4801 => 0.023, 5.71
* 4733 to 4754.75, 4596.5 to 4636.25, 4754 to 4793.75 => -0.041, 5.65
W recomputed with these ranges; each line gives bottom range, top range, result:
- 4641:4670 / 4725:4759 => 1.10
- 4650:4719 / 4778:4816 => 1.12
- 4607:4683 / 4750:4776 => 1.07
